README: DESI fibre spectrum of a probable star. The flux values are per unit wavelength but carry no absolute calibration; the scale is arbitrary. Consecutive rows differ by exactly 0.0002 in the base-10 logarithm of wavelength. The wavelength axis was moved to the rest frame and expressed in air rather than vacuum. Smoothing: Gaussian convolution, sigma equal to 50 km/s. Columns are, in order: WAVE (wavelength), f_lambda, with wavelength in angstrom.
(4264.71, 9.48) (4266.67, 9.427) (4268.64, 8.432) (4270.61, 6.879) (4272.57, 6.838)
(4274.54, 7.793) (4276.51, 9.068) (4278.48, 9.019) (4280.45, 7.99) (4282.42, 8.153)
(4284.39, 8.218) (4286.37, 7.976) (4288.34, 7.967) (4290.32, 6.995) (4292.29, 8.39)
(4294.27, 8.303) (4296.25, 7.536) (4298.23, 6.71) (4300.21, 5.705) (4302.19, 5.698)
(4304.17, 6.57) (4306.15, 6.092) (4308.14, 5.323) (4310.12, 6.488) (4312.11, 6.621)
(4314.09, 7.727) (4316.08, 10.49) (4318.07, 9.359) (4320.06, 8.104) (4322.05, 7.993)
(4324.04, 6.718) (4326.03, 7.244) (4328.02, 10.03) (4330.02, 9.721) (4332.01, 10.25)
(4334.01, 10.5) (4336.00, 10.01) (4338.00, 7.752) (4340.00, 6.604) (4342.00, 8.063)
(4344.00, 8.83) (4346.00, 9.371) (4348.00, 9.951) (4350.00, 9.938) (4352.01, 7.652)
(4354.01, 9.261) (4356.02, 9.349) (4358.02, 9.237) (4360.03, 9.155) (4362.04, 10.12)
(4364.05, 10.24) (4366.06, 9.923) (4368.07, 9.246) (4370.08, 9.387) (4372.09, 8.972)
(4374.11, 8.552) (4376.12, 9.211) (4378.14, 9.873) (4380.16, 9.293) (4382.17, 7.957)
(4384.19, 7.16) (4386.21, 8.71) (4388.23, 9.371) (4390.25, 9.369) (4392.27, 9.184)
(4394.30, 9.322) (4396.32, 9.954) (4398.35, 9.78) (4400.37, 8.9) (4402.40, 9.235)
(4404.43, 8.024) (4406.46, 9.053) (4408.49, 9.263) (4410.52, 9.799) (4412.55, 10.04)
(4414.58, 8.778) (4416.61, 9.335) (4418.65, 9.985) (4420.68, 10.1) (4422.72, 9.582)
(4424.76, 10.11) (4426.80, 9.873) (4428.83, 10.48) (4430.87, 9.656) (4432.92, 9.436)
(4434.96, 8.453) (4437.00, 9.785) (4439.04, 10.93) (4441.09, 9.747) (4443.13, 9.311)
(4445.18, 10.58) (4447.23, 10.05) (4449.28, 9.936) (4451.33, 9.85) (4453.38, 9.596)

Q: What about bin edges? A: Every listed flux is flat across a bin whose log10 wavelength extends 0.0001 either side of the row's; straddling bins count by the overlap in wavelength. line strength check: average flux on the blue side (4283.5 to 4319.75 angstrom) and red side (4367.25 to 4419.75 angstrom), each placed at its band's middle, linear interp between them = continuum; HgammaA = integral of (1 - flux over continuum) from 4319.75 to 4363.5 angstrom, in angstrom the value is -4.3 angstrom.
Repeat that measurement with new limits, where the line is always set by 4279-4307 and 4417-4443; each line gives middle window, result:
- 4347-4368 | -2.38 angstrom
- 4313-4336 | -3.03 angstrom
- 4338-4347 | 0.08 angstrom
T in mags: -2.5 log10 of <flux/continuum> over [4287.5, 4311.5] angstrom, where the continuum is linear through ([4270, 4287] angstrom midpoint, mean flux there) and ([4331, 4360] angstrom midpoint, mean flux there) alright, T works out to 0.220 mag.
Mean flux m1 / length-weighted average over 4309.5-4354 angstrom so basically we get 8.64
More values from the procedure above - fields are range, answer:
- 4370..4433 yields 9.3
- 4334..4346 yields 8.54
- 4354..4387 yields 9.15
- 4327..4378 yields 9.26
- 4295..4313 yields 6.33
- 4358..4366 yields 9.77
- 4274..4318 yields 7.53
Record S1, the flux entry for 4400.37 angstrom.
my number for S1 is 8.9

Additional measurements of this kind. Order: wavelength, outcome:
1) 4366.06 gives 9.923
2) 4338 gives 7.752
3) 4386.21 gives 8.71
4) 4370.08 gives 9.387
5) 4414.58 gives 8.778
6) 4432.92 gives 9.436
